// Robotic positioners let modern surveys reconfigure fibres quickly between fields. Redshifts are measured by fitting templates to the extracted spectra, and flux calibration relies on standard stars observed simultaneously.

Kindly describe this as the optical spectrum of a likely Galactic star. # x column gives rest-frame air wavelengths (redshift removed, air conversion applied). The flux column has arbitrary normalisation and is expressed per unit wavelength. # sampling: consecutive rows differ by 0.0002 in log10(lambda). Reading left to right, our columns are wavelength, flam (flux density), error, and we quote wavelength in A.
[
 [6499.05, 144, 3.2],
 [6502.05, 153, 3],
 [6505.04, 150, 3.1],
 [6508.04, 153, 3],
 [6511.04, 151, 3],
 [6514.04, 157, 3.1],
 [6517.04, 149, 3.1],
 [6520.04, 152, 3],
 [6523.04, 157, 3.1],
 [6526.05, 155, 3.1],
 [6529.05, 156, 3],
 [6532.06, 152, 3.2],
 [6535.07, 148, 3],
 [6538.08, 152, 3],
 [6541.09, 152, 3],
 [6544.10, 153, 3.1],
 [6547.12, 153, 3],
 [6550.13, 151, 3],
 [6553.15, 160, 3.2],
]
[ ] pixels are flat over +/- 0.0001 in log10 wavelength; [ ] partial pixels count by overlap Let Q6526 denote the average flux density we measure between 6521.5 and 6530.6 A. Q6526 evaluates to 156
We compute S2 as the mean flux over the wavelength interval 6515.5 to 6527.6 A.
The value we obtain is 153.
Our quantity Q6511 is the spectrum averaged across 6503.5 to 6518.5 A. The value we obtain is 152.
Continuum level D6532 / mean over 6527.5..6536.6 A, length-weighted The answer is 152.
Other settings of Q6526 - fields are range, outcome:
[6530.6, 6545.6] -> 151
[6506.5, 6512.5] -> 152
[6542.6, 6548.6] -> 153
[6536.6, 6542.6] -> 152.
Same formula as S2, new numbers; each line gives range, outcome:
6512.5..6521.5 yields 153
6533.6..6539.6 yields 150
